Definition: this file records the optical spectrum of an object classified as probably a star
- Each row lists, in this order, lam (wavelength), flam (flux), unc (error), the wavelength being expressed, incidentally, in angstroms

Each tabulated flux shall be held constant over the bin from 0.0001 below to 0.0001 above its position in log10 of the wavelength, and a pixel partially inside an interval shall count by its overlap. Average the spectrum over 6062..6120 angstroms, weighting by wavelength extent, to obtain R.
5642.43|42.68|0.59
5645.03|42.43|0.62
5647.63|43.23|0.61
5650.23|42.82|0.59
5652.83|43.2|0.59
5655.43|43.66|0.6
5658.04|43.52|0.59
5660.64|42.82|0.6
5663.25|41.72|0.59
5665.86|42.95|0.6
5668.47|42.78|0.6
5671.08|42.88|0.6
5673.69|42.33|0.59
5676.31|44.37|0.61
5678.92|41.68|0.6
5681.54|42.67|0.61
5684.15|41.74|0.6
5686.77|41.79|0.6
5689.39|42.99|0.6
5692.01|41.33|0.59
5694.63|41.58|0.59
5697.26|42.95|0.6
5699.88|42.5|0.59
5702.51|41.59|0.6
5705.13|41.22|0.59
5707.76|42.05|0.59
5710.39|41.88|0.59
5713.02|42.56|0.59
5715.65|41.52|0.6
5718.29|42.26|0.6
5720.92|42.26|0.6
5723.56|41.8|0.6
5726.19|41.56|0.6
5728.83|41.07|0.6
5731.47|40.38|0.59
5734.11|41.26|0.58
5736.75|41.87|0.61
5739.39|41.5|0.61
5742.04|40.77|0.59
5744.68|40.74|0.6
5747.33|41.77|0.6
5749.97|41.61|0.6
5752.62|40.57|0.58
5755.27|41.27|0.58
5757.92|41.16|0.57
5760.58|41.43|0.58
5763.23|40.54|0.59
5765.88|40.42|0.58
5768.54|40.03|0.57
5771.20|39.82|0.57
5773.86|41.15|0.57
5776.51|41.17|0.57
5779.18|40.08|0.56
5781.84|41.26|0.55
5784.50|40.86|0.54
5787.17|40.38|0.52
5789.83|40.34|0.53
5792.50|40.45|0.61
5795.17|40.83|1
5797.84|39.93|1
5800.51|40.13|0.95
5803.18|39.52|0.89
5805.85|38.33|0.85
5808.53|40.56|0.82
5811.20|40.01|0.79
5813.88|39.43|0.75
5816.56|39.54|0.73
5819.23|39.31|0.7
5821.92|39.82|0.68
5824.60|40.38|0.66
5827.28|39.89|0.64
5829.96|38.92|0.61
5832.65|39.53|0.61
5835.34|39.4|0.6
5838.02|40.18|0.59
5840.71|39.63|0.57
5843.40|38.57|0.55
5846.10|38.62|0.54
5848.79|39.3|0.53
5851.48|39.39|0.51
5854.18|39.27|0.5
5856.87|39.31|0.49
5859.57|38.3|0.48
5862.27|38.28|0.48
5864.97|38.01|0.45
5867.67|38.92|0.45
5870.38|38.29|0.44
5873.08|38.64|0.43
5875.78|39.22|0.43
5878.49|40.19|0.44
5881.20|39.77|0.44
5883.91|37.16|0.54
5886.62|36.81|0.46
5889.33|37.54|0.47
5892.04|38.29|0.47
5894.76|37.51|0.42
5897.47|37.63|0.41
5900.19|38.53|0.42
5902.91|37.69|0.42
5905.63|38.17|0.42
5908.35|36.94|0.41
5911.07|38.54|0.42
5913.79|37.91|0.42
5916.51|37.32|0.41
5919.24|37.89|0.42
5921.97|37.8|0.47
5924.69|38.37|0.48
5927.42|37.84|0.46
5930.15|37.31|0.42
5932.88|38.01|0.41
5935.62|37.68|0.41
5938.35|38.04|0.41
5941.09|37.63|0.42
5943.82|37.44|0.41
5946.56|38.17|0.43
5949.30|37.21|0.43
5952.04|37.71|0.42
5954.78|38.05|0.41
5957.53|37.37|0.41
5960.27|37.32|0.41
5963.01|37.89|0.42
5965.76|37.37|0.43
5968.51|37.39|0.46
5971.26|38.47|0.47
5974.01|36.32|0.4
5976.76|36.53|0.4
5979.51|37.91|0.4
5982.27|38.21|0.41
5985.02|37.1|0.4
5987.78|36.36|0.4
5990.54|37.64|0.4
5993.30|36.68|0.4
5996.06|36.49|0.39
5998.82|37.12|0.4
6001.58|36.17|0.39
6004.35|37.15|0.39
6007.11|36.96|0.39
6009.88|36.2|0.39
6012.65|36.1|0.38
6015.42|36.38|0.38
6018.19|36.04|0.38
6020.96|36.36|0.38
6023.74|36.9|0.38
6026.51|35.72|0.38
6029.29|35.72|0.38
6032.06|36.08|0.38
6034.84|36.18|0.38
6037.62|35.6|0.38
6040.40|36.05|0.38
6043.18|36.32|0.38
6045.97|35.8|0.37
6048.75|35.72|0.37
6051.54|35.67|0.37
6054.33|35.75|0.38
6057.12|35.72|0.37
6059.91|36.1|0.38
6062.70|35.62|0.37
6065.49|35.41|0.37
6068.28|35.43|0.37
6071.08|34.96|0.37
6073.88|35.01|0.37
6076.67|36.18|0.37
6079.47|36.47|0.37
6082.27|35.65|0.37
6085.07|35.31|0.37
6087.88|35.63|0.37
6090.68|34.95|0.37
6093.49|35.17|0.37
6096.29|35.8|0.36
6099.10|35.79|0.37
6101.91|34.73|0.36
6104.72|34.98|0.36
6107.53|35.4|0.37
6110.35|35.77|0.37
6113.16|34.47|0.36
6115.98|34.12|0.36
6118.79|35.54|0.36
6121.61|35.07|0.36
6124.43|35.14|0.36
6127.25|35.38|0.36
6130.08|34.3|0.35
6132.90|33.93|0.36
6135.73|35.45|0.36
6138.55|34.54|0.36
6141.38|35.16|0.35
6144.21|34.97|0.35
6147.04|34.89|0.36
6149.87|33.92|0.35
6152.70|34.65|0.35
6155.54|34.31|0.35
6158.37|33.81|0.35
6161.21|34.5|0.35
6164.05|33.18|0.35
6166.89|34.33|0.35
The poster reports 35.4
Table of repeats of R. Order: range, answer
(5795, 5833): 39.7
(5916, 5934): 37.8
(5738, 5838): 40.3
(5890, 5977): 37.7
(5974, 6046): 36.5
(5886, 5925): 37.8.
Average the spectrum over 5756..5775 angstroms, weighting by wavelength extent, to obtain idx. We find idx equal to 40.6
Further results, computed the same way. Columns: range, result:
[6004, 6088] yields 35.9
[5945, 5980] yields 37.5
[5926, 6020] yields 37.2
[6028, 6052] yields 35.9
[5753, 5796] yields 40.7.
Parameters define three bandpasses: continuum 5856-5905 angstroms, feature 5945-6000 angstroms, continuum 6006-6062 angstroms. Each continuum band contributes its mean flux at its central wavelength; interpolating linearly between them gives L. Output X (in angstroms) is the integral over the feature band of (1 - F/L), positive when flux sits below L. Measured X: -0.60 angstroms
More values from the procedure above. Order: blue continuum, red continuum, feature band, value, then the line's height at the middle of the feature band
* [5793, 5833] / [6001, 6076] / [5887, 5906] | 0.26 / 38.4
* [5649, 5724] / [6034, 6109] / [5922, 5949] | 0.14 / 38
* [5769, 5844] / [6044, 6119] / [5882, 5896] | 0.39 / 38.6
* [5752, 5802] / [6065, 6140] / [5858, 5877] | 0.28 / 39.1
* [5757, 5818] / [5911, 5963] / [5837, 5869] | 0.18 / 39.2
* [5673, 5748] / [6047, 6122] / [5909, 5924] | 0.18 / 38.3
